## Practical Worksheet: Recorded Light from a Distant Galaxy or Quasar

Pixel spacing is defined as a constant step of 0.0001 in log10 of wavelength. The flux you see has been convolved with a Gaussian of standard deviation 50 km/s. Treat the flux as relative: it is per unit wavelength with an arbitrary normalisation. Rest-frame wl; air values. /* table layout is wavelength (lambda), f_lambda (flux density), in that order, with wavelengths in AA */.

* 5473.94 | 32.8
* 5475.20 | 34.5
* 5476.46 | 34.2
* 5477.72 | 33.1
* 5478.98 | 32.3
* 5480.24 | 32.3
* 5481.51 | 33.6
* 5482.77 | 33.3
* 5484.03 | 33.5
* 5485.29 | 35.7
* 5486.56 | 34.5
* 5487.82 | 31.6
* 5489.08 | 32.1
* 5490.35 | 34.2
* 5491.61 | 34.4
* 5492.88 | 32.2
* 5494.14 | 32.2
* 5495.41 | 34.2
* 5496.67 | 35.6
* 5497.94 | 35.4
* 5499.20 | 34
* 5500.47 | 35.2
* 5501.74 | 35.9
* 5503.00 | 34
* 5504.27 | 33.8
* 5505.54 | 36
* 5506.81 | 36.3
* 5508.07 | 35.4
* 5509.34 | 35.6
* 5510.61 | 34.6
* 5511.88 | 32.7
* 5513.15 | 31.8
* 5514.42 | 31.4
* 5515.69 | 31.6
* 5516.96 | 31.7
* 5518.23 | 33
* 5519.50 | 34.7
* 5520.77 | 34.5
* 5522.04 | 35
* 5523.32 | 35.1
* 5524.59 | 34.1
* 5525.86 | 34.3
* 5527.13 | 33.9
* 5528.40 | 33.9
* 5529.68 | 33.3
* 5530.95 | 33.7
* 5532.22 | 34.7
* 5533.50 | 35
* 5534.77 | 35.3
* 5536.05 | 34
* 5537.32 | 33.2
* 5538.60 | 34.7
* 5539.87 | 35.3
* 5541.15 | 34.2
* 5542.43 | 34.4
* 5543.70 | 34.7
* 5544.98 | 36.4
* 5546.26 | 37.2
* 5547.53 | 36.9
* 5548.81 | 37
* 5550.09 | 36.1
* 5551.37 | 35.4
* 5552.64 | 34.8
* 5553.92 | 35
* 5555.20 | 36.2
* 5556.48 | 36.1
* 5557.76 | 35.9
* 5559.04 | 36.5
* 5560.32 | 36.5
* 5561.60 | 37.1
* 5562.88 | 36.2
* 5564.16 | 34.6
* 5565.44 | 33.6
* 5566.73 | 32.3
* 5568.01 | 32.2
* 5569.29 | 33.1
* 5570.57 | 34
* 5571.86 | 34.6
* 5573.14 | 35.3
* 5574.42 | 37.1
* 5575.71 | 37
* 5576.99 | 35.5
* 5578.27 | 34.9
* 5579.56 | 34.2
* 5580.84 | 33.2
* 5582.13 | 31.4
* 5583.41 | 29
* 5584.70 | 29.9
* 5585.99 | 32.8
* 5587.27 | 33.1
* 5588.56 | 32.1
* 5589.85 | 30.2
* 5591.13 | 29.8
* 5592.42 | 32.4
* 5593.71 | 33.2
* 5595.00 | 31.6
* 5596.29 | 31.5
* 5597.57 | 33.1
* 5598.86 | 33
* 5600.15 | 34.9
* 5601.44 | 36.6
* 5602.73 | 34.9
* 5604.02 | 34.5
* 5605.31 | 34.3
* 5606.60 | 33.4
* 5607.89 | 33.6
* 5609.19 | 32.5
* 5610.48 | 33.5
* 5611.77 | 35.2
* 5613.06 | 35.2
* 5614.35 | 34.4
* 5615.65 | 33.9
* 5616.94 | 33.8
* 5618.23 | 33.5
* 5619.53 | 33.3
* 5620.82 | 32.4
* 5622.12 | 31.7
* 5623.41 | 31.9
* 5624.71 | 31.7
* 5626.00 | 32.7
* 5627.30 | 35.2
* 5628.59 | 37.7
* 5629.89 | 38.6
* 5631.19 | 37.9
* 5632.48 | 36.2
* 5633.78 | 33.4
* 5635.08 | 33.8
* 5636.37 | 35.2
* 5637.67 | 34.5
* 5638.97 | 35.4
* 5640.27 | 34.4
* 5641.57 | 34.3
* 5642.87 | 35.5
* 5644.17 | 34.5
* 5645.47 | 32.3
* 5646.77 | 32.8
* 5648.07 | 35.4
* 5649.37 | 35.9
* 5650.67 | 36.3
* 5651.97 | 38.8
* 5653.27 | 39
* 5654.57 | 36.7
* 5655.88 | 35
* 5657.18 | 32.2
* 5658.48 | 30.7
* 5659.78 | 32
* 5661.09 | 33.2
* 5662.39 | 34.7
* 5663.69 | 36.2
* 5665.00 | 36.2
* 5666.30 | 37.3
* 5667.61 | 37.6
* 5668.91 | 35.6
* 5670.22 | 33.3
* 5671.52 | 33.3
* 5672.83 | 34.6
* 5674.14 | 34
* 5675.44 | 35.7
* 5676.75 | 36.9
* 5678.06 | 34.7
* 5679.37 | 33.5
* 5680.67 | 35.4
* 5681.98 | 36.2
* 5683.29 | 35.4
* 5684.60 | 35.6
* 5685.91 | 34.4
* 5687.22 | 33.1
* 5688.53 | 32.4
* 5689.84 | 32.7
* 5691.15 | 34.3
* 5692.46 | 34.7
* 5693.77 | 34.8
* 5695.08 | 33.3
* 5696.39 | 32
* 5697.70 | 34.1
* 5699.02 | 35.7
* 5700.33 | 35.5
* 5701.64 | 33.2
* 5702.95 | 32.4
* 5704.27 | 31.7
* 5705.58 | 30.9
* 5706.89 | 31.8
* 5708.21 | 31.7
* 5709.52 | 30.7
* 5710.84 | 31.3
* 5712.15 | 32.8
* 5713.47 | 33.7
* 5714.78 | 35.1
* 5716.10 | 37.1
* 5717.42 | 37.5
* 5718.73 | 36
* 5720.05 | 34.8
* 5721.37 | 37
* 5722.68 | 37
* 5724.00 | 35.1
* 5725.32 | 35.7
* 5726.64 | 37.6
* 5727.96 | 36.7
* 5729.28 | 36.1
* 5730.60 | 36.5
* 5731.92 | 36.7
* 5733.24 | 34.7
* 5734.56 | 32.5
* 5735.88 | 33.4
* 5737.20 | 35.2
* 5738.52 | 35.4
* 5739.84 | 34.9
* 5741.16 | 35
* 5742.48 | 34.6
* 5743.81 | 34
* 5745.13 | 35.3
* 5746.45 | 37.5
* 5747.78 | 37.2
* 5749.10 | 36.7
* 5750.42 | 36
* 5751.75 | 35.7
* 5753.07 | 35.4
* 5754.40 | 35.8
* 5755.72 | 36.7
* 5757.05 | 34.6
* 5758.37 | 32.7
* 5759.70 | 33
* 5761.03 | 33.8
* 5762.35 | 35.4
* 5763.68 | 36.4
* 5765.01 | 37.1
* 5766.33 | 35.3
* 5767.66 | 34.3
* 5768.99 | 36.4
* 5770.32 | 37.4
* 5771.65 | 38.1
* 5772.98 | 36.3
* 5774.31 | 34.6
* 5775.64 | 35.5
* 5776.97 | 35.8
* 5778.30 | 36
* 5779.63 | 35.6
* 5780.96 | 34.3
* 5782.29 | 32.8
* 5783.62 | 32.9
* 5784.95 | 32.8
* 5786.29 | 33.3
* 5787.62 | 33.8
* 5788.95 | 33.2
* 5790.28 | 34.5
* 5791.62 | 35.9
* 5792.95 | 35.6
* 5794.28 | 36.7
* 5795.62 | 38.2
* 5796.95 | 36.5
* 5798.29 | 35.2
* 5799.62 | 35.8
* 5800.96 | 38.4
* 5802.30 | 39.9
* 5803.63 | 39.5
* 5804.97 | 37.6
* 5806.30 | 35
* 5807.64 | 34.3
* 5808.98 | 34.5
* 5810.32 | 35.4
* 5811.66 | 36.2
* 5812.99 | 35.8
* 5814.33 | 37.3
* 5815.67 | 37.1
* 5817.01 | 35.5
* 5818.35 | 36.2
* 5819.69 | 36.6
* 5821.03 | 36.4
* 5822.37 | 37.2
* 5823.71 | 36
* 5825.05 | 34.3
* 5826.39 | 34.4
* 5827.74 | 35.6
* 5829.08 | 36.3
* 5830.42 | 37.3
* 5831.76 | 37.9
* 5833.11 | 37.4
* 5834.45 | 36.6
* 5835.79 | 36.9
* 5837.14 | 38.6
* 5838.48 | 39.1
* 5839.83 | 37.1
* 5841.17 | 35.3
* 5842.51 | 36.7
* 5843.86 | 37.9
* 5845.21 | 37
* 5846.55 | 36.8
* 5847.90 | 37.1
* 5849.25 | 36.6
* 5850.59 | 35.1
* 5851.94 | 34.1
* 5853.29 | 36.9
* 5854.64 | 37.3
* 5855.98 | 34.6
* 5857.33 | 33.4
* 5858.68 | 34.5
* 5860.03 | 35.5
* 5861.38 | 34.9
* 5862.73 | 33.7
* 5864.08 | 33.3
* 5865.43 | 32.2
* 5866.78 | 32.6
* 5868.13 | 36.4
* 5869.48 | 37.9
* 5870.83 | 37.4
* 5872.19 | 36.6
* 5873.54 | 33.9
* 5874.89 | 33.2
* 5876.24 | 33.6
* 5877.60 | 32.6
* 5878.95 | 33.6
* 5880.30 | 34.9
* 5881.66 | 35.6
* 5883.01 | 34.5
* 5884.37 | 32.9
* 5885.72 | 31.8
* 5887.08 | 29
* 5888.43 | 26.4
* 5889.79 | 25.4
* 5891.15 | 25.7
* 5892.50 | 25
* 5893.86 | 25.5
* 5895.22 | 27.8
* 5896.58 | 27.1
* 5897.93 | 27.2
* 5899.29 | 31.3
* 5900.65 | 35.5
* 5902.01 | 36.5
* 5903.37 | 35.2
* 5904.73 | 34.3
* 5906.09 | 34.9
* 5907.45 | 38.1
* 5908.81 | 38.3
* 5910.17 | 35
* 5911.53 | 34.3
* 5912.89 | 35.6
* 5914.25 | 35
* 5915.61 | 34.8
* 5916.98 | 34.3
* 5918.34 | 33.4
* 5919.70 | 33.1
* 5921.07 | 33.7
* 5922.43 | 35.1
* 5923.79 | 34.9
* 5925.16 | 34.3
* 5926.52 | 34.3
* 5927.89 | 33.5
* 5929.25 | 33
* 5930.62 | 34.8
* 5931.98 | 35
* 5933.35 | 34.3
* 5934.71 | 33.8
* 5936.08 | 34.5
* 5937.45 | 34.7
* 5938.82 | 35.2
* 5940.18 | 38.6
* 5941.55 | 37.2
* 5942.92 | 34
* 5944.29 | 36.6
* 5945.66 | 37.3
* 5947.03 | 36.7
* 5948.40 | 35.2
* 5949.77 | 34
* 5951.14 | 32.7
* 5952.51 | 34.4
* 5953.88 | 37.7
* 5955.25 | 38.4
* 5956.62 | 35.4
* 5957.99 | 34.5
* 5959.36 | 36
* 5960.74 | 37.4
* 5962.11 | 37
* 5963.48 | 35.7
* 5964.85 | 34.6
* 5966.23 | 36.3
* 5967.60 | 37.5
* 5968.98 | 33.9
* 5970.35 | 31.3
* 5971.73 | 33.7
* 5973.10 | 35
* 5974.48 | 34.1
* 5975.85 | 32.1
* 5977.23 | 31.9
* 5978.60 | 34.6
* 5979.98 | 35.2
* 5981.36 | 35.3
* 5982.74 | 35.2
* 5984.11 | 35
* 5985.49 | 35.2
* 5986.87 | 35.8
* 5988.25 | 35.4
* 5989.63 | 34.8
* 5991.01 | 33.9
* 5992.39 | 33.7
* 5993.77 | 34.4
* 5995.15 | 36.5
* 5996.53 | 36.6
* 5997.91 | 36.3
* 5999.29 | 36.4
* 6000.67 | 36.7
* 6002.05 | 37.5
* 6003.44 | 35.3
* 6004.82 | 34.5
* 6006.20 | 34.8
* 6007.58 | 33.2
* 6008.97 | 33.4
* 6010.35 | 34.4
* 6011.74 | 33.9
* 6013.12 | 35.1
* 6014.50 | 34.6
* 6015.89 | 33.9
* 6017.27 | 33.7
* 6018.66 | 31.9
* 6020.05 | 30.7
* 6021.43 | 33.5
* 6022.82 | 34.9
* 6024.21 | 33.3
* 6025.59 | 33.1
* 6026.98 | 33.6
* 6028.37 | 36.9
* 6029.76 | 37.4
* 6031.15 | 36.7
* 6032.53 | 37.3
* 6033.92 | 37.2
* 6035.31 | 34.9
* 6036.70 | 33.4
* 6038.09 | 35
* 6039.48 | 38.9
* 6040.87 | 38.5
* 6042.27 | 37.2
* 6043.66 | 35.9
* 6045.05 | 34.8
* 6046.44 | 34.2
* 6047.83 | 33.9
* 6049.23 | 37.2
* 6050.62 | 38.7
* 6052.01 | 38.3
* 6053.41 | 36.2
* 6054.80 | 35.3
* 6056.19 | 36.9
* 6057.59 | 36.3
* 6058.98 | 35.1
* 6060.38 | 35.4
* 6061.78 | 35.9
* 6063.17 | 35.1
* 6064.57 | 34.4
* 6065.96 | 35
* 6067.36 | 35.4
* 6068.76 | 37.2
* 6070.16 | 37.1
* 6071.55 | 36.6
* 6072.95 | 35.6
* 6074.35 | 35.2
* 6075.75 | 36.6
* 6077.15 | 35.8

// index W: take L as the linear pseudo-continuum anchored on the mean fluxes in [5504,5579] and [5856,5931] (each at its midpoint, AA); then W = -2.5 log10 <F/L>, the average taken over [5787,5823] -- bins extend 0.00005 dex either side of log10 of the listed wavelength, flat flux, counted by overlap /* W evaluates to -0.082 mag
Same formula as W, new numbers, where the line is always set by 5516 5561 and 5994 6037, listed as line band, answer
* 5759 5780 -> -0.02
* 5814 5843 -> -0.05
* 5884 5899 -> 0.25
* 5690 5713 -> 0.06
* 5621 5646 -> 0.01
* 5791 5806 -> -0.07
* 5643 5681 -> 0.00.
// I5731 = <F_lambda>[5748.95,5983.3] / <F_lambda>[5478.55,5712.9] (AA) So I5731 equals 1.02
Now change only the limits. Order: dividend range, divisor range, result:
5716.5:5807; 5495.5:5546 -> 1.04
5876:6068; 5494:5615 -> 1.01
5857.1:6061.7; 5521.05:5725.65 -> 1.00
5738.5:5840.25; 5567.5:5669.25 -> 1.05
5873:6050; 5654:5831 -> 0.98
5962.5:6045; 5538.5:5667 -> 1.02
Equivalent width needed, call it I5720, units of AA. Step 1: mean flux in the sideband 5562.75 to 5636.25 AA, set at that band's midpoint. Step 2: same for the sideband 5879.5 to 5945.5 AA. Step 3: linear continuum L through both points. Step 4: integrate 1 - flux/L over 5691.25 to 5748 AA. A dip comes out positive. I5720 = -1.79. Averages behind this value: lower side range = 33.7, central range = 34.6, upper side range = 33.3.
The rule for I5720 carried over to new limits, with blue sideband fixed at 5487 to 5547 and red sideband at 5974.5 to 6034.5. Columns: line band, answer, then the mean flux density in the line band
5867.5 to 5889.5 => 0.6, 33.6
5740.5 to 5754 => -0.5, 35.7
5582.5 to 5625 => 1.7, 32.9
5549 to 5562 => -0.7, 36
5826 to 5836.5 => -0.6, 36.6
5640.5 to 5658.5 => -0.4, 35.1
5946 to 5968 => -0.7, 35.9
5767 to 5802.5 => -1.0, 35.5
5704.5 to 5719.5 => 0.4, 33.5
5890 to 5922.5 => 1.9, 32.6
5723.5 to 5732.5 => -0.5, 36.3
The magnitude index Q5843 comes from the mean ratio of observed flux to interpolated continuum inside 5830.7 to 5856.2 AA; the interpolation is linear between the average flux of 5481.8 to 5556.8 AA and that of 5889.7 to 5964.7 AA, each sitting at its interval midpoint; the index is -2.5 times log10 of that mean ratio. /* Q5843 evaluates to -0.08 mag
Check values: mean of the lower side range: 34.4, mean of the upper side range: 34.1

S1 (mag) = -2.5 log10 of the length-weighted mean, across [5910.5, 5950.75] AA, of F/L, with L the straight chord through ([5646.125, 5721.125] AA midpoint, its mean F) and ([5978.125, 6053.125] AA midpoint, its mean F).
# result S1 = 0.01 mag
